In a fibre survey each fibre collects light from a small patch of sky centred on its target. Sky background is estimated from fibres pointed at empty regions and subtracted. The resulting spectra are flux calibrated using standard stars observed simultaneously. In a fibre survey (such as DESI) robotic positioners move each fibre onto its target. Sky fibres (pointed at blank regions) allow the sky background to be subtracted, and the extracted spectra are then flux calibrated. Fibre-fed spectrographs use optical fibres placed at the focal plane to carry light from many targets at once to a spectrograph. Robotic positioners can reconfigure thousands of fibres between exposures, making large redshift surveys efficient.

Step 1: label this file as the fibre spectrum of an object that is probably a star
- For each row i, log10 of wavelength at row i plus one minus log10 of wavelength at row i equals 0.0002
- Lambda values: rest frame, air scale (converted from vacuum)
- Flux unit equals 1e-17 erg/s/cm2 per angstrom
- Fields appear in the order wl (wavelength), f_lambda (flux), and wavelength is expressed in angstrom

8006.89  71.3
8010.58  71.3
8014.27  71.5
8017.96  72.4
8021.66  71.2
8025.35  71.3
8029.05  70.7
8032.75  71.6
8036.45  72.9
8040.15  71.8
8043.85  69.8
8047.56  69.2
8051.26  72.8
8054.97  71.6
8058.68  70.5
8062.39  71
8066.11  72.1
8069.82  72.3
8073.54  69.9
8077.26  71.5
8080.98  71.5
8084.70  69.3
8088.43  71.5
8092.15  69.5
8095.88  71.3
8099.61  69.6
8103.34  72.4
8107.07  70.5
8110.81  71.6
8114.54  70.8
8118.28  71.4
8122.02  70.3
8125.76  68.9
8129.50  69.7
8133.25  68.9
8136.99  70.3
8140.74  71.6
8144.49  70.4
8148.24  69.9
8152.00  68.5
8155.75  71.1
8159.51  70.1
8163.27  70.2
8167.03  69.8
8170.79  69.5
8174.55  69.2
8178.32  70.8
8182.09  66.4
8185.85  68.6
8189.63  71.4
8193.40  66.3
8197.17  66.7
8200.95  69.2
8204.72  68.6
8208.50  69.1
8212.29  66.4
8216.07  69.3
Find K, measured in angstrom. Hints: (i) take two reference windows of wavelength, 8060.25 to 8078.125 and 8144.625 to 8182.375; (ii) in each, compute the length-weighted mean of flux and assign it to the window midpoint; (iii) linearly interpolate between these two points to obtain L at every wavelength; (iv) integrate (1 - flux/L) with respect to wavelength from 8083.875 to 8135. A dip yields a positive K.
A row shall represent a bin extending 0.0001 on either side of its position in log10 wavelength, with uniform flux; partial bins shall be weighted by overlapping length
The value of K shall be 0.15 angstrom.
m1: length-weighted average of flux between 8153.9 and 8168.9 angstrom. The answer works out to 70.3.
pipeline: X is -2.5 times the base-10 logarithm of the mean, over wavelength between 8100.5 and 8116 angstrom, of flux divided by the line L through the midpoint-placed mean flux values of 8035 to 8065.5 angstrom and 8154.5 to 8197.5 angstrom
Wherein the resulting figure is -0.01 mag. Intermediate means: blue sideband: 71.2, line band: 71.2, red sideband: 69.2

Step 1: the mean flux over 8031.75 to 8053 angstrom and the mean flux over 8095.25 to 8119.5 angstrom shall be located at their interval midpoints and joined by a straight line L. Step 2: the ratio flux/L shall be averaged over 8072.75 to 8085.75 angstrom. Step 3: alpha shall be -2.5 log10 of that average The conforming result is 0.01 mag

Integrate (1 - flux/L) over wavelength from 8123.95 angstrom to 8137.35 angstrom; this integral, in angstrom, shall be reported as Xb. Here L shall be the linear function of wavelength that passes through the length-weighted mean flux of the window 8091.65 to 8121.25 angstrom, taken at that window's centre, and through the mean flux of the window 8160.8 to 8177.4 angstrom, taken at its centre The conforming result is 0.2 angstrom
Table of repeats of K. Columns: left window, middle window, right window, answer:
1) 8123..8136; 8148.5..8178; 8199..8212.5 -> -0.4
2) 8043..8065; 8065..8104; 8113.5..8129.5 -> -0.2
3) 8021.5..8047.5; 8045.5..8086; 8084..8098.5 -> -0.2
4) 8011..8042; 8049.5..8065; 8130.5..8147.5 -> 0.0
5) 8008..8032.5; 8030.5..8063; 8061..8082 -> 0.1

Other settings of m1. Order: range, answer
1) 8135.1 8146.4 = 70.8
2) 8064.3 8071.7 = 72.2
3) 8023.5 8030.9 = 71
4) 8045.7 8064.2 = 71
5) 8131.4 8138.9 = 69.7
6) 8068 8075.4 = 71.1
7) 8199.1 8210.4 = 69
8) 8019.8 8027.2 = 71.2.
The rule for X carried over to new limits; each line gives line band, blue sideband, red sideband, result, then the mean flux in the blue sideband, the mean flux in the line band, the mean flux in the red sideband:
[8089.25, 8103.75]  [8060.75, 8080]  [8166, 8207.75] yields 0.00 mag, 71.4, 70.6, 68.8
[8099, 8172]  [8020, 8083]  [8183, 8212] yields -0.01 mag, 71.3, 70.3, 68.4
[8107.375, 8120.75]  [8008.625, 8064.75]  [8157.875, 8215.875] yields -0.02 mag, 71.3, 71.1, 68.8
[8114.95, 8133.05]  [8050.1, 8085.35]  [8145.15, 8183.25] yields 0.00 mag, 71.3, 70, 69.6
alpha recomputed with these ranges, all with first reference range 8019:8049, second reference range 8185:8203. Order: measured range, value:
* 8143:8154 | -0.01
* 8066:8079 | -0.01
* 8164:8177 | -0.01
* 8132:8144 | -0.02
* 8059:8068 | -0.01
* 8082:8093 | 0.00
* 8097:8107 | -0.02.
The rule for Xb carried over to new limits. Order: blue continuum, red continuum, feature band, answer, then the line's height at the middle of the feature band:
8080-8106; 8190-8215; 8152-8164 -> -0.2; 69.1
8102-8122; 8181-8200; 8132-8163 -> -0.2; 69.8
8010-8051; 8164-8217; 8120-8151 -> -0.2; 69.6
